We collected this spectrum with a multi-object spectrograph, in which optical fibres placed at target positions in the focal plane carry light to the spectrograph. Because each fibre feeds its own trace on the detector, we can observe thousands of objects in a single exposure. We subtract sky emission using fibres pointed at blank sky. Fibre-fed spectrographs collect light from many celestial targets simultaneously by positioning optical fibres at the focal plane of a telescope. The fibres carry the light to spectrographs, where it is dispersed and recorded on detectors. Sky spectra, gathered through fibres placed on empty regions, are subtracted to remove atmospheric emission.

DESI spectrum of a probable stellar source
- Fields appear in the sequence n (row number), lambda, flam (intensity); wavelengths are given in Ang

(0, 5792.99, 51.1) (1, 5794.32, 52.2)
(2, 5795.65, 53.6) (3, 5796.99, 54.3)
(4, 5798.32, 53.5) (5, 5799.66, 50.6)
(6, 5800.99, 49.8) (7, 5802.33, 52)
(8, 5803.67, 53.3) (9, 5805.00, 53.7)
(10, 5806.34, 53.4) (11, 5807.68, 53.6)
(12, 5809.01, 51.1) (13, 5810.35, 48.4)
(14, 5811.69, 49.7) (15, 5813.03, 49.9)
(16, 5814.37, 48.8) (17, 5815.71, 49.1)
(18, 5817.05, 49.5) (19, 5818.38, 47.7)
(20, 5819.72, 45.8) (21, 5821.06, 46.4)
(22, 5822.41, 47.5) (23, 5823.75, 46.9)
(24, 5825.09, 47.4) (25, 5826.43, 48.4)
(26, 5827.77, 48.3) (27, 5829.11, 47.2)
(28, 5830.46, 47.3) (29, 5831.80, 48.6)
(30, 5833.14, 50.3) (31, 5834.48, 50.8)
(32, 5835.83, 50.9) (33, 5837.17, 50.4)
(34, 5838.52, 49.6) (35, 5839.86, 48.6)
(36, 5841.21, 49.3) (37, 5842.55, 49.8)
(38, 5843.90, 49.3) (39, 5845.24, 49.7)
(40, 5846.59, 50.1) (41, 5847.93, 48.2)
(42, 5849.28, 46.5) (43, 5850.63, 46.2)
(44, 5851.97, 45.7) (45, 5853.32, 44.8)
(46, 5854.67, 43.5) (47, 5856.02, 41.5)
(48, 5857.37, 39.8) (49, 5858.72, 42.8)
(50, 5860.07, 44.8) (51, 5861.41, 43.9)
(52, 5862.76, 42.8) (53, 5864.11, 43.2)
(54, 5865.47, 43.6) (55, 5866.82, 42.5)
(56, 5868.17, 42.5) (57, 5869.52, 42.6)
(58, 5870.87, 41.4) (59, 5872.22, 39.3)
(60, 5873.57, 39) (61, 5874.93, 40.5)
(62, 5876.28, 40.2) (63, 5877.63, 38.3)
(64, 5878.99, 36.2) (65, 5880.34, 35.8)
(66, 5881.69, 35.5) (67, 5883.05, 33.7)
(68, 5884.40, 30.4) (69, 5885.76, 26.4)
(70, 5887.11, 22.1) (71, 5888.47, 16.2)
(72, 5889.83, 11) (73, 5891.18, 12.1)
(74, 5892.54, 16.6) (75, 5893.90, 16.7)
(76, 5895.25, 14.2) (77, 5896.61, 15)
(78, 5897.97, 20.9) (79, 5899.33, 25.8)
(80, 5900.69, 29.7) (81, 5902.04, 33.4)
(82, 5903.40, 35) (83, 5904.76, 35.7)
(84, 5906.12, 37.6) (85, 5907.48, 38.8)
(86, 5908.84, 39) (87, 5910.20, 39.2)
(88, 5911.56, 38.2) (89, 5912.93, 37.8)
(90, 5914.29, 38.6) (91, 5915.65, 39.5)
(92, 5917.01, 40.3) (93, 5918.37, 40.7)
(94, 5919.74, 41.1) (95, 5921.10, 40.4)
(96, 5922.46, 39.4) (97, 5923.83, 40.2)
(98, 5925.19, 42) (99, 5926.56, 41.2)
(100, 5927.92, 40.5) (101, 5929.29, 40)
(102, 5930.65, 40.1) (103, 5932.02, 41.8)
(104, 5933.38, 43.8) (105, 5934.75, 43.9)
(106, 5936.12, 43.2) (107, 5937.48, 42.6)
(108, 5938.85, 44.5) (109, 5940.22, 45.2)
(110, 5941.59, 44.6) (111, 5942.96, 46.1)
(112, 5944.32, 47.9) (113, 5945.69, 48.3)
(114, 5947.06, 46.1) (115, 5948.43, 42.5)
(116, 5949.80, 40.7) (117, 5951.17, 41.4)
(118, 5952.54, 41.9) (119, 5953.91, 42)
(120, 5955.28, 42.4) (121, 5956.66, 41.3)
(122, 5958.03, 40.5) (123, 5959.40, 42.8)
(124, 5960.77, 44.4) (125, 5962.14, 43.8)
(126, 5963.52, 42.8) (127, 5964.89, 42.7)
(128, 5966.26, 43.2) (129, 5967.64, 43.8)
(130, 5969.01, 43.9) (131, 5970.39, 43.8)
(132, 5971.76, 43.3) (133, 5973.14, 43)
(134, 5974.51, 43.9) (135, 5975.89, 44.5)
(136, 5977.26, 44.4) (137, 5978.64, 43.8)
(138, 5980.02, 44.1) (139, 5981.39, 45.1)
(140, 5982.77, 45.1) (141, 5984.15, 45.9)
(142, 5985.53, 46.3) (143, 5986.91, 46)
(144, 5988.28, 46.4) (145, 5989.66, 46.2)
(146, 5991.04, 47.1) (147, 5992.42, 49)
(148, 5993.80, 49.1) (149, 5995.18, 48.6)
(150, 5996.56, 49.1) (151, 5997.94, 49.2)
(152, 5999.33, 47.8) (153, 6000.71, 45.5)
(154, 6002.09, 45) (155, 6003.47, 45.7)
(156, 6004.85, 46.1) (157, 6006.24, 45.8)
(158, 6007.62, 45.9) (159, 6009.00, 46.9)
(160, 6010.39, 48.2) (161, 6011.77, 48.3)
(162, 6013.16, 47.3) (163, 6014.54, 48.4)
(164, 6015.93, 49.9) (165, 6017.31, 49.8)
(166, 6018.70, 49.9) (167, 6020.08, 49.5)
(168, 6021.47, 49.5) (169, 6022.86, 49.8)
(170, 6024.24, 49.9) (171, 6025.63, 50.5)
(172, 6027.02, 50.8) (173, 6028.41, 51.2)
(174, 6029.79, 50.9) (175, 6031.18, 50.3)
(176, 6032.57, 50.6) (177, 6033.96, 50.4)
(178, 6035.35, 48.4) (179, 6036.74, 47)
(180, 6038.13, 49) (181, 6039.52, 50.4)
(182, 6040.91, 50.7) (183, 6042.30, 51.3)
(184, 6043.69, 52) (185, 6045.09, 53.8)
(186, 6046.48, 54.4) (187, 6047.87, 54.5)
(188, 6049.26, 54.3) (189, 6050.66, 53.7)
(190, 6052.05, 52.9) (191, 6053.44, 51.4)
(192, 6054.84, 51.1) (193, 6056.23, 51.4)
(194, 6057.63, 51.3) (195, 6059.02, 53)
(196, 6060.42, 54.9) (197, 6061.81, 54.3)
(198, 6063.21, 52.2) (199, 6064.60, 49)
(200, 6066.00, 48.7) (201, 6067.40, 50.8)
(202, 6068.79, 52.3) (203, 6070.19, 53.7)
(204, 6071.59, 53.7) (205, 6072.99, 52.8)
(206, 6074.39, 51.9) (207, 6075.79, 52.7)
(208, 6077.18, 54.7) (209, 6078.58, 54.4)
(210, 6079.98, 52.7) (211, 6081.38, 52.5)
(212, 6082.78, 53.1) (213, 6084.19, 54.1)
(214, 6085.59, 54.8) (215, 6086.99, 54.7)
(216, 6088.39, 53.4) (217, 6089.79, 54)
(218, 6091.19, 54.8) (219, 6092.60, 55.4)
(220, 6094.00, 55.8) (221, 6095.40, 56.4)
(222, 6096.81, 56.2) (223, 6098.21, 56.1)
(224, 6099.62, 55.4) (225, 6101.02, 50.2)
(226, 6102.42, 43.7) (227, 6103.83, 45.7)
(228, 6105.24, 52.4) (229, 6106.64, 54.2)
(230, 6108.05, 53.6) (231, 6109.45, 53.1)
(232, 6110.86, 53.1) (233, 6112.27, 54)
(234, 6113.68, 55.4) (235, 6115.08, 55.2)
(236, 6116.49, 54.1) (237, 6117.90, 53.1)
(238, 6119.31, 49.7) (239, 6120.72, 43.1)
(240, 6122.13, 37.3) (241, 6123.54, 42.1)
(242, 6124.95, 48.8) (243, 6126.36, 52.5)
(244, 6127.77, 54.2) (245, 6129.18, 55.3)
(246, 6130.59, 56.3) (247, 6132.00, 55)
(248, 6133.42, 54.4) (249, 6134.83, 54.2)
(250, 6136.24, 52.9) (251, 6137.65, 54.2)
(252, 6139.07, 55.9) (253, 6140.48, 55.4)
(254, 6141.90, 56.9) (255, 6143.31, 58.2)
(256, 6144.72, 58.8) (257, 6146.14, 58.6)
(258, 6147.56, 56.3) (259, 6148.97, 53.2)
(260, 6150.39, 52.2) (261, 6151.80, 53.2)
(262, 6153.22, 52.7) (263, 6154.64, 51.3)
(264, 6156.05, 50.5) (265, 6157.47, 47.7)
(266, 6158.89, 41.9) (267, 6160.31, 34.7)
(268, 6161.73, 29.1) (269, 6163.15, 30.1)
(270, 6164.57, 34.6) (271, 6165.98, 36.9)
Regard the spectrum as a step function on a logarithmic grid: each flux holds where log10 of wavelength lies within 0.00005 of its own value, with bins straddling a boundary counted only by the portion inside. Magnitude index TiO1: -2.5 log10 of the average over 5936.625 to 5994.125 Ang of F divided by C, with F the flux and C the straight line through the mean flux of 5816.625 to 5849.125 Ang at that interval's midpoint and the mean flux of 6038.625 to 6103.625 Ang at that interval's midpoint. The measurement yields 0.15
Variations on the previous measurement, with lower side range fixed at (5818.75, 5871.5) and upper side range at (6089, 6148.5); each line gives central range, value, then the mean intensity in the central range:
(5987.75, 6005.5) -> 0.06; 47.3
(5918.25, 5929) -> 0.19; 40.6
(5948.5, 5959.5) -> 0.18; 41.6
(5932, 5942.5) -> 0.11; 43.9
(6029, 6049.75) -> 0.00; 51.2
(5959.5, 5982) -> 0.13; 43.8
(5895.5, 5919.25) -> 0.37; 34.1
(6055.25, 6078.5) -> -0.01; 52.4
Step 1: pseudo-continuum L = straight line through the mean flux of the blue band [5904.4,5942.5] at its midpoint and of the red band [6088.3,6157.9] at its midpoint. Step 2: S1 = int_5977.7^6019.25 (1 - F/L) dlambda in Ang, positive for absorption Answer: -1.5 Ang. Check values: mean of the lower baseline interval 40.8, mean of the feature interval 47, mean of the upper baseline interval 52.9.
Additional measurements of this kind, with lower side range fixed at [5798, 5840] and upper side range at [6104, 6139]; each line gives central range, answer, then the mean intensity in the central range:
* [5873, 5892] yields 7.7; 29.6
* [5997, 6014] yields 1.4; 46.8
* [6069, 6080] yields -0.4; 53.3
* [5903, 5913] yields 2.5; 37.7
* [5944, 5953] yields 1.2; 44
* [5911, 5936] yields 4.9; 40.6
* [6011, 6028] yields 0.6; 49.5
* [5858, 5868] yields 1.3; 43.3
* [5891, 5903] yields 6.9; 21.2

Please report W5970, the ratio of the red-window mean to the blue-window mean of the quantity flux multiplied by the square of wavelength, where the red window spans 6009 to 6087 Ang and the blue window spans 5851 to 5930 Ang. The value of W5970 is 1.53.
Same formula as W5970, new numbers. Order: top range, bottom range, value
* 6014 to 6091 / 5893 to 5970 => 1.37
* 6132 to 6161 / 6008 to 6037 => 1.11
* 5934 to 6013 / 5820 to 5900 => 1.19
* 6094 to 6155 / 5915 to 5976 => 1.32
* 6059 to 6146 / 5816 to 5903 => 1.45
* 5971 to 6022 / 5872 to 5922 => 1.53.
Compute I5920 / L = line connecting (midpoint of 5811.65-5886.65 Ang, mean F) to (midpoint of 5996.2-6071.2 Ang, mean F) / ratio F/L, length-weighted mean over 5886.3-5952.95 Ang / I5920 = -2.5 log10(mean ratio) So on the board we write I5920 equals 0.29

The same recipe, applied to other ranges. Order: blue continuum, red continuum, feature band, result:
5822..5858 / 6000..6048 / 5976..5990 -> 0.08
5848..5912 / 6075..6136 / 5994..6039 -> -0.07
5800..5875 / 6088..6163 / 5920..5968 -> 0.14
